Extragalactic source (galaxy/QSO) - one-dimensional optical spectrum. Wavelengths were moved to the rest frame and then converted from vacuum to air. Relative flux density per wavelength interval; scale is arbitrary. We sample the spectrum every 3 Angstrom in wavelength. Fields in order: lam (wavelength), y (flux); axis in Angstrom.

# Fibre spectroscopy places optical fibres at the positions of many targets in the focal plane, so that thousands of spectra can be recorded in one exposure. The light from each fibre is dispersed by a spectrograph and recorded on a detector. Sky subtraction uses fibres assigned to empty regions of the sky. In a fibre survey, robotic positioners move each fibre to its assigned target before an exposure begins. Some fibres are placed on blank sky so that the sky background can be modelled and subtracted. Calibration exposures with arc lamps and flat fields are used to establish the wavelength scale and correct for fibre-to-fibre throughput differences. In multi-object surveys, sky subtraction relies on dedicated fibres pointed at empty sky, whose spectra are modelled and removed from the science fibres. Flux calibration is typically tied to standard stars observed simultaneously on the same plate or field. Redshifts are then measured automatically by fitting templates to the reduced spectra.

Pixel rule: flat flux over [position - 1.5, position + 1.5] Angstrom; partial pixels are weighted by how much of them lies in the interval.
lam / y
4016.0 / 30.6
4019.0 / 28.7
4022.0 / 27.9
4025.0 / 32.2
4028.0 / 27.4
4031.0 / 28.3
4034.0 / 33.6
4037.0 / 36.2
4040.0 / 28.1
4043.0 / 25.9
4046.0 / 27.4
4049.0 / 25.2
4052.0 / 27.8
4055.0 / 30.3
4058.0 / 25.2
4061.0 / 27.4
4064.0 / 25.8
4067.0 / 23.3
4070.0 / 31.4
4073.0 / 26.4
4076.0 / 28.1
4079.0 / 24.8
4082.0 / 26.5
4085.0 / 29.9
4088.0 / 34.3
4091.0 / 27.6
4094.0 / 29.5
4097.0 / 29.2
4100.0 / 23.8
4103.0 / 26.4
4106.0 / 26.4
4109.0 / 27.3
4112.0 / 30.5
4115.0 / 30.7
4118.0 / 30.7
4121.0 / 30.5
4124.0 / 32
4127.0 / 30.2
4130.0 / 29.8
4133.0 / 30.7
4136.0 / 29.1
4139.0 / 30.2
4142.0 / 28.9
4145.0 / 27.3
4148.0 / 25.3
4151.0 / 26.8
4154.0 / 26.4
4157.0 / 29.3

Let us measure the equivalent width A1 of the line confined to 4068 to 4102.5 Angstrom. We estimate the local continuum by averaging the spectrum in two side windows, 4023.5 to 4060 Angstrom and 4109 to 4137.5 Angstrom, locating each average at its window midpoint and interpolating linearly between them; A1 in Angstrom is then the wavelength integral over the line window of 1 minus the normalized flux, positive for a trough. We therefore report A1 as 1.7 Angstrom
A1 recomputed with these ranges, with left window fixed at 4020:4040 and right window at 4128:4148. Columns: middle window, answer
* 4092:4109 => 1.4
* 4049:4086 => 3.7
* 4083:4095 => -0.2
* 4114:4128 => -0.7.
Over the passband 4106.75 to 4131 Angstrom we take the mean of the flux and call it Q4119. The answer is 30.1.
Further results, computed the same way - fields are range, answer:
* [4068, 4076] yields 28.4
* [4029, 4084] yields 27.9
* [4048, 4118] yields 27.8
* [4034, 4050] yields 29.1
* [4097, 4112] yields 26.8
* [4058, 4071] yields 26.6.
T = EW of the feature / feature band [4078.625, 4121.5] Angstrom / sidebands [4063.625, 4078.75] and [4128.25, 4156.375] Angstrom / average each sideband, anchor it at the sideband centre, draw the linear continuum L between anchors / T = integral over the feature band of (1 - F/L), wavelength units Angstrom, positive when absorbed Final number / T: -1.7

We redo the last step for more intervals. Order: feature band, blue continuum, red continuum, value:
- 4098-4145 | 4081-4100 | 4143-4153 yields -2.3 Angstrom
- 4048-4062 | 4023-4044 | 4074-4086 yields 0.8 Angstrom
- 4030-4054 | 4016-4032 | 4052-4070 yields -0.9 Angstrom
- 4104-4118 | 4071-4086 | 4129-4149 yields -0.4 Angstrom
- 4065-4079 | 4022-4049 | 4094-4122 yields 1.0 Angstrom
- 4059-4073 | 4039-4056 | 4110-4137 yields 0.6 Angstrom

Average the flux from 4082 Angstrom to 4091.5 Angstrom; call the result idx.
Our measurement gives 30.3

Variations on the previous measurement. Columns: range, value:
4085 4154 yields 28.9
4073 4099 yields 28.5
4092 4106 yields 27.2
